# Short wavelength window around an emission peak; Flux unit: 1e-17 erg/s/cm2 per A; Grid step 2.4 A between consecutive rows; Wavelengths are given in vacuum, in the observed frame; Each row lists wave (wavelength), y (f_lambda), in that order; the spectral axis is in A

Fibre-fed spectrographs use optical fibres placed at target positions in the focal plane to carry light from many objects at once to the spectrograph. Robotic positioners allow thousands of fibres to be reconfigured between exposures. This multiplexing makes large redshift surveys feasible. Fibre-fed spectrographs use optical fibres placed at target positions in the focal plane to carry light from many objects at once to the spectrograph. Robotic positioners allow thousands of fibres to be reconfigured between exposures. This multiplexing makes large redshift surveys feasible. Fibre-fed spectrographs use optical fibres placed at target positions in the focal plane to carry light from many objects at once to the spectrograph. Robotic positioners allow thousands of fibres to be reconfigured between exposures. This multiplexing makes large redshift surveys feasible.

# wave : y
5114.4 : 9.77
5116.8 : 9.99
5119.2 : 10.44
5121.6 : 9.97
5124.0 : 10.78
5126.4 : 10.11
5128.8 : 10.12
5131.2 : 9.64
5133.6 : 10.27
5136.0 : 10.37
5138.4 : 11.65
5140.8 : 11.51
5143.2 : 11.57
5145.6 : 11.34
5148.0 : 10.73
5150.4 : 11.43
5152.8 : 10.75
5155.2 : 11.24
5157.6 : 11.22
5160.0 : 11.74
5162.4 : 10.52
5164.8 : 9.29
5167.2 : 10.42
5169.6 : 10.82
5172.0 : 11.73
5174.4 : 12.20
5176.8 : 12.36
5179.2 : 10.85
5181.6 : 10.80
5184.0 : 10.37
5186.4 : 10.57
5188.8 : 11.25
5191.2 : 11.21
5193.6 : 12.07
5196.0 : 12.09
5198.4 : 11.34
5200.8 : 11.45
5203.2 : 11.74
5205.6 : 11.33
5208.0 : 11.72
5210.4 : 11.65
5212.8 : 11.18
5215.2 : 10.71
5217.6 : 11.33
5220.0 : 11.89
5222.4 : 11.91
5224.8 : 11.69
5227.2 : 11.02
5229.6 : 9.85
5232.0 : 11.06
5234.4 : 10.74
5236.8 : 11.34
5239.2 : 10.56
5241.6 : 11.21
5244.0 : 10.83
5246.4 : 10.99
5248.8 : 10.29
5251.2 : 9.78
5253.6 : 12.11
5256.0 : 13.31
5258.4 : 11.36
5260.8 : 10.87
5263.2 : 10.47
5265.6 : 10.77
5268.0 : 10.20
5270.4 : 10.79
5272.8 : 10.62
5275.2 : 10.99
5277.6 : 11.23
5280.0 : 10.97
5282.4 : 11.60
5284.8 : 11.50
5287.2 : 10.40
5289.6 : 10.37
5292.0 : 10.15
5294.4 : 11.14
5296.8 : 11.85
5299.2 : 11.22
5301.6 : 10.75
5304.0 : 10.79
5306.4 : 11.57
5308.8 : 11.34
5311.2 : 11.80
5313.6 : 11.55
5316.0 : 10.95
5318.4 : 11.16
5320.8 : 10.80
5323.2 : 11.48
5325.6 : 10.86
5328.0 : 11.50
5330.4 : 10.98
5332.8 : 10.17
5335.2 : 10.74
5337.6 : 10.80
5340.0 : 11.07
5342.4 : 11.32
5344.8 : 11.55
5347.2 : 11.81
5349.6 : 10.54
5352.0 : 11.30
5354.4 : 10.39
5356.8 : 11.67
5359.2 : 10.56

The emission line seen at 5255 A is [O III]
